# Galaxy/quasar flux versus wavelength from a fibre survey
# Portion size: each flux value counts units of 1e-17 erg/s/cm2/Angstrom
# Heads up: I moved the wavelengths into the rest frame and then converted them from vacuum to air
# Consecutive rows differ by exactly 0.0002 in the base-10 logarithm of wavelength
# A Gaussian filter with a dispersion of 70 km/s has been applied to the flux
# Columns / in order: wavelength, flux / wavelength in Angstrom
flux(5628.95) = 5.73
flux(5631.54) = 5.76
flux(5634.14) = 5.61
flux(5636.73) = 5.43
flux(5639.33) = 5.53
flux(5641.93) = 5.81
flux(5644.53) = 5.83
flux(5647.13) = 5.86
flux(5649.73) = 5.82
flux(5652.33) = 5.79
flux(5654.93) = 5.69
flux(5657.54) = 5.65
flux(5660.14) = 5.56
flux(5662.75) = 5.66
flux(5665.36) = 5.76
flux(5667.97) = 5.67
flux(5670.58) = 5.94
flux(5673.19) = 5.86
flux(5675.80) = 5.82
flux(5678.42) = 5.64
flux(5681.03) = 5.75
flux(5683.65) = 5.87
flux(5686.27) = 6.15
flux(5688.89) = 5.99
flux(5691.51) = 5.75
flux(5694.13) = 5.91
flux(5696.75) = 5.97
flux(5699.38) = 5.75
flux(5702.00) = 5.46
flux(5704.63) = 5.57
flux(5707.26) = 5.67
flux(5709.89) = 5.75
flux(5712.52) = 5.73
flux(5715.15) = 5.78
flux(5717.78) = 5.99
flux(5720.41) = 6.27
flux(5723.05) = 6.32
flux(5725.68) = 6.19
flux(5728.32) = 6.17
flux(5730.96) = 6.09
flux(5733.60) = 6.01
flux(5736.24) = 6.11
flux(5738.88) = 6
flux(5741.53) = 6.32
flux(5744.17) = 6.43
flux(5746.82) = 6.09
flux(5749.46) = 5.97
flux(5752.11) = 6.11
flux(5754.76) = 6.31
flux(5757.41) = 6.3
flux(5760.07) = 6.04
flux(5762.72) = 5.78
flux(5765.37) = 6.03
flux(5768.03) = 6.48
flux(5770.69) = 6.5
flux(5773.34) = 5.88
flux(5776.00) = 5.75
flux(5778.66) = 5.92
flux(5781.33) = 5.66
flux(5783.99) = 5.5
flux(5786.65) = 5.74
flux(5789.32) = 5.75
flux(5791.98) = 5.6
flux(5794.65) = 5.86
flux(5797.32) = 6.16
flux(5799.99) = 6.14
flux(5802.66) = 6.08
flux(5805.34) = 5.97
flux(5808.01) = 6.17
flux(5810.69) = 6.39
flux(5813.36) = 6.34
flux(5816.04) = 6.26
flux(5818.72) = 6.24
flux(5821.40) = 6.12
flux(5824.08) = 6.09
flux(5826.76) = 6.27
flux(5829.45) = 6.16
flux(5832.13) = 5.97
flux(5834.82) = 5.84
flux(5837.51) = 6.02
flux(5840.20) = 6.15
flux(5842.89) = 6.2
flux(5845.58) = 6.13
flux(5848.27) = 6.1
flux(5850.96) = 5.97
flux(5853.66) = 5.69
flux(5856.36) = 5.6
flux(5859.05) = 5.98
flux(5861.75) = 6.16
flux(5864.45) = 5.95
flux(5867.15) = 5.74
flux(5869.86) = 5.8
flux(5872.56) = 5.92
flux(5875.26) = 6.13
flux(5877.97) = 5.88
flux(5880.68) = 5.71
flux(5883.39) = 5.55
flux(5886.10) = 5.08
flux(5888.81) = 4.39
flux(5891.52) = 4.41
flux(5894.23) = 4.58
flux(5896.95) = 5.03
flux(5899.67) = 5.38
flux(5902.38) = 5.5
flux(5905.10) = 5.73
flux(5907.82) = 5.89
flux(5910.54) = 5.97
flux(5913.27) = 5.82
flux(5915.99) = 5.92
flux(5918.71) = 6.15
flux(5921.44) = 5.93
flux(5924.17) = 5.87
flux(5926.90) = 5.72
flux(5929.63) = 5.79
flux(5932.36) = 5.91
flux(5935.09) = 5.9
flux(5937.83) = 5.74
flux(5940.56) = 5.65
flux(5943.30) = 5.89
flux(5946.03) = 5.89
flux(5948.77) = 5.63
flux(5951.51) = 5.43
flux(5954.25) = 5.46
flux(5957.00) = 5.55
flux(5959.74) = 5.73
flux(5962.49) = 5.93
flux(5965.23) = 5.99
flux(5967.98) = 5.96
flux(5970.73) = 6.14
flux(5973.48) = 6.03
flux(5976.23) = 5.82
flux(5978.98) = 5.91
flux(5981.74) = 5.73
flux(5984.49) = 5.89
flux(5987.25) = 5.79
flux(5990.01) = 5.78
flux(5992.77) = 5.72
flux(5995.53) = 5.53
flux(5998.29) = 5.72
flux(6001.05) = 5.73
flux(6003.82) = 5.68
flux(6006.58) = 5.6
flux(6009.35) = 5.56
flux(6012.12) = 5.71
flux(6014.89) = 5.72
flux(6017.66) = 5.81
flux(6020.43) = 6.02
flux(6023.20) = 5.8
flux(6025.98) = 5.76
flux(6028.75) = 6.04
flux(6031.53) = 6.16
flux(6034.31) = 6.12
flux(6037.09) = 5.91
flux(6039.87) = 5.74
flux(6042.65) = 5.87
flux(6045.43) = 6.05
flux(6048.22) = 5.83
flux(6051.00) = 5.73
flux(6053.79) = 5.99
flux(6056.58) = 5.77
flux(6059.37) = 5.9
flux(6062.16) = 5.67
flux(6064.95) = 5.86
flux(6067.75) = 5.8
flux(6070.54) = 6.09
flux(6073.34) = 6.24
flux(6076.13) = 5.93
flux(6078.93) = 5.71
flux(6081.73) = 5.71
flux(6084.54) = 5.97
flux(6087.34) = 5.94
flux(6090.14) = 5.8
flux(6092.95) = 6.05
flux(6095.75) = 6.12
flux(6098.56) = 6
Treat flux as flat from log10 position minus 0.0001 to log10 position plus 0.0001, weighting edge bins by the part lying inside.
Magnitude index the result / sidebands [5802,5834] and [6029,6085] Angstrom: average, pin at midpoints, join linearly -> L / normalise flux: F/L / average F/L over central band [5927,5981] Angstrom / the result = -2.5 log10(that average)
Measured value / 0.039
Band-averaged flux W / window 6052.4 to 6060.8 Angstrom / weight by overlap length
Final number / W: 5.89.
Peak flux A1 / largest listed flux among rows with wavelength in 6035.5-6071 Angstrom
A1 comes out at 6.09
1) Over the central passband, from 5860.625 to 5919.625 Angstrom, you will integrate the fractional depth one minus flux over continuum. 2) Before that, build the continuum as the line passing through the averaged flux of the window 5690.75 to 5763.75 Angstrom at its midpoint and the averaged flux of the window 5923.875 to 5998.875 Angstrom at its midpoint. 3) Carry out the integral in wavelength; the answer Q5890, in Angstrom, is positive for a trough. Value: 2.8 Angstrom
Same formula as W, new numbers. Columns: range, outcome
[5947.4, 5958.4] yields 5.52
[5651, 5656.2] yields 5.75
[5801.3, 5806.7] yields 6.02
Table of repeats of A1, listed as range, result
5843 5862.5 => 6.16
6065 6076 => 6.24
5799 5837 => 6.39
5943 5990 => 6.14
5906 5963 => 6.15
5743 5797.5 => 6.5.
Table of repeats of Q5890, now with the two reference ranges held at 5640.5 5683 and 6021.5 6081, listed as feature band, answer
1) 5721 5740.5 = -1.18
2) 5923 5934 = 0.06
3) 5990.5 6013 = 0.86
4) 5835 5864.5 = -0.83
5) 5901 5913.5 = 0.15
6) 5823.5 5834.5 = -0.53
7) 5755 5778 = -1.20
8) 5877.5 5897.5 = 2.73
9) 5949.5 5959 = 0.58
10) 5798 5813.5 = -0.95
